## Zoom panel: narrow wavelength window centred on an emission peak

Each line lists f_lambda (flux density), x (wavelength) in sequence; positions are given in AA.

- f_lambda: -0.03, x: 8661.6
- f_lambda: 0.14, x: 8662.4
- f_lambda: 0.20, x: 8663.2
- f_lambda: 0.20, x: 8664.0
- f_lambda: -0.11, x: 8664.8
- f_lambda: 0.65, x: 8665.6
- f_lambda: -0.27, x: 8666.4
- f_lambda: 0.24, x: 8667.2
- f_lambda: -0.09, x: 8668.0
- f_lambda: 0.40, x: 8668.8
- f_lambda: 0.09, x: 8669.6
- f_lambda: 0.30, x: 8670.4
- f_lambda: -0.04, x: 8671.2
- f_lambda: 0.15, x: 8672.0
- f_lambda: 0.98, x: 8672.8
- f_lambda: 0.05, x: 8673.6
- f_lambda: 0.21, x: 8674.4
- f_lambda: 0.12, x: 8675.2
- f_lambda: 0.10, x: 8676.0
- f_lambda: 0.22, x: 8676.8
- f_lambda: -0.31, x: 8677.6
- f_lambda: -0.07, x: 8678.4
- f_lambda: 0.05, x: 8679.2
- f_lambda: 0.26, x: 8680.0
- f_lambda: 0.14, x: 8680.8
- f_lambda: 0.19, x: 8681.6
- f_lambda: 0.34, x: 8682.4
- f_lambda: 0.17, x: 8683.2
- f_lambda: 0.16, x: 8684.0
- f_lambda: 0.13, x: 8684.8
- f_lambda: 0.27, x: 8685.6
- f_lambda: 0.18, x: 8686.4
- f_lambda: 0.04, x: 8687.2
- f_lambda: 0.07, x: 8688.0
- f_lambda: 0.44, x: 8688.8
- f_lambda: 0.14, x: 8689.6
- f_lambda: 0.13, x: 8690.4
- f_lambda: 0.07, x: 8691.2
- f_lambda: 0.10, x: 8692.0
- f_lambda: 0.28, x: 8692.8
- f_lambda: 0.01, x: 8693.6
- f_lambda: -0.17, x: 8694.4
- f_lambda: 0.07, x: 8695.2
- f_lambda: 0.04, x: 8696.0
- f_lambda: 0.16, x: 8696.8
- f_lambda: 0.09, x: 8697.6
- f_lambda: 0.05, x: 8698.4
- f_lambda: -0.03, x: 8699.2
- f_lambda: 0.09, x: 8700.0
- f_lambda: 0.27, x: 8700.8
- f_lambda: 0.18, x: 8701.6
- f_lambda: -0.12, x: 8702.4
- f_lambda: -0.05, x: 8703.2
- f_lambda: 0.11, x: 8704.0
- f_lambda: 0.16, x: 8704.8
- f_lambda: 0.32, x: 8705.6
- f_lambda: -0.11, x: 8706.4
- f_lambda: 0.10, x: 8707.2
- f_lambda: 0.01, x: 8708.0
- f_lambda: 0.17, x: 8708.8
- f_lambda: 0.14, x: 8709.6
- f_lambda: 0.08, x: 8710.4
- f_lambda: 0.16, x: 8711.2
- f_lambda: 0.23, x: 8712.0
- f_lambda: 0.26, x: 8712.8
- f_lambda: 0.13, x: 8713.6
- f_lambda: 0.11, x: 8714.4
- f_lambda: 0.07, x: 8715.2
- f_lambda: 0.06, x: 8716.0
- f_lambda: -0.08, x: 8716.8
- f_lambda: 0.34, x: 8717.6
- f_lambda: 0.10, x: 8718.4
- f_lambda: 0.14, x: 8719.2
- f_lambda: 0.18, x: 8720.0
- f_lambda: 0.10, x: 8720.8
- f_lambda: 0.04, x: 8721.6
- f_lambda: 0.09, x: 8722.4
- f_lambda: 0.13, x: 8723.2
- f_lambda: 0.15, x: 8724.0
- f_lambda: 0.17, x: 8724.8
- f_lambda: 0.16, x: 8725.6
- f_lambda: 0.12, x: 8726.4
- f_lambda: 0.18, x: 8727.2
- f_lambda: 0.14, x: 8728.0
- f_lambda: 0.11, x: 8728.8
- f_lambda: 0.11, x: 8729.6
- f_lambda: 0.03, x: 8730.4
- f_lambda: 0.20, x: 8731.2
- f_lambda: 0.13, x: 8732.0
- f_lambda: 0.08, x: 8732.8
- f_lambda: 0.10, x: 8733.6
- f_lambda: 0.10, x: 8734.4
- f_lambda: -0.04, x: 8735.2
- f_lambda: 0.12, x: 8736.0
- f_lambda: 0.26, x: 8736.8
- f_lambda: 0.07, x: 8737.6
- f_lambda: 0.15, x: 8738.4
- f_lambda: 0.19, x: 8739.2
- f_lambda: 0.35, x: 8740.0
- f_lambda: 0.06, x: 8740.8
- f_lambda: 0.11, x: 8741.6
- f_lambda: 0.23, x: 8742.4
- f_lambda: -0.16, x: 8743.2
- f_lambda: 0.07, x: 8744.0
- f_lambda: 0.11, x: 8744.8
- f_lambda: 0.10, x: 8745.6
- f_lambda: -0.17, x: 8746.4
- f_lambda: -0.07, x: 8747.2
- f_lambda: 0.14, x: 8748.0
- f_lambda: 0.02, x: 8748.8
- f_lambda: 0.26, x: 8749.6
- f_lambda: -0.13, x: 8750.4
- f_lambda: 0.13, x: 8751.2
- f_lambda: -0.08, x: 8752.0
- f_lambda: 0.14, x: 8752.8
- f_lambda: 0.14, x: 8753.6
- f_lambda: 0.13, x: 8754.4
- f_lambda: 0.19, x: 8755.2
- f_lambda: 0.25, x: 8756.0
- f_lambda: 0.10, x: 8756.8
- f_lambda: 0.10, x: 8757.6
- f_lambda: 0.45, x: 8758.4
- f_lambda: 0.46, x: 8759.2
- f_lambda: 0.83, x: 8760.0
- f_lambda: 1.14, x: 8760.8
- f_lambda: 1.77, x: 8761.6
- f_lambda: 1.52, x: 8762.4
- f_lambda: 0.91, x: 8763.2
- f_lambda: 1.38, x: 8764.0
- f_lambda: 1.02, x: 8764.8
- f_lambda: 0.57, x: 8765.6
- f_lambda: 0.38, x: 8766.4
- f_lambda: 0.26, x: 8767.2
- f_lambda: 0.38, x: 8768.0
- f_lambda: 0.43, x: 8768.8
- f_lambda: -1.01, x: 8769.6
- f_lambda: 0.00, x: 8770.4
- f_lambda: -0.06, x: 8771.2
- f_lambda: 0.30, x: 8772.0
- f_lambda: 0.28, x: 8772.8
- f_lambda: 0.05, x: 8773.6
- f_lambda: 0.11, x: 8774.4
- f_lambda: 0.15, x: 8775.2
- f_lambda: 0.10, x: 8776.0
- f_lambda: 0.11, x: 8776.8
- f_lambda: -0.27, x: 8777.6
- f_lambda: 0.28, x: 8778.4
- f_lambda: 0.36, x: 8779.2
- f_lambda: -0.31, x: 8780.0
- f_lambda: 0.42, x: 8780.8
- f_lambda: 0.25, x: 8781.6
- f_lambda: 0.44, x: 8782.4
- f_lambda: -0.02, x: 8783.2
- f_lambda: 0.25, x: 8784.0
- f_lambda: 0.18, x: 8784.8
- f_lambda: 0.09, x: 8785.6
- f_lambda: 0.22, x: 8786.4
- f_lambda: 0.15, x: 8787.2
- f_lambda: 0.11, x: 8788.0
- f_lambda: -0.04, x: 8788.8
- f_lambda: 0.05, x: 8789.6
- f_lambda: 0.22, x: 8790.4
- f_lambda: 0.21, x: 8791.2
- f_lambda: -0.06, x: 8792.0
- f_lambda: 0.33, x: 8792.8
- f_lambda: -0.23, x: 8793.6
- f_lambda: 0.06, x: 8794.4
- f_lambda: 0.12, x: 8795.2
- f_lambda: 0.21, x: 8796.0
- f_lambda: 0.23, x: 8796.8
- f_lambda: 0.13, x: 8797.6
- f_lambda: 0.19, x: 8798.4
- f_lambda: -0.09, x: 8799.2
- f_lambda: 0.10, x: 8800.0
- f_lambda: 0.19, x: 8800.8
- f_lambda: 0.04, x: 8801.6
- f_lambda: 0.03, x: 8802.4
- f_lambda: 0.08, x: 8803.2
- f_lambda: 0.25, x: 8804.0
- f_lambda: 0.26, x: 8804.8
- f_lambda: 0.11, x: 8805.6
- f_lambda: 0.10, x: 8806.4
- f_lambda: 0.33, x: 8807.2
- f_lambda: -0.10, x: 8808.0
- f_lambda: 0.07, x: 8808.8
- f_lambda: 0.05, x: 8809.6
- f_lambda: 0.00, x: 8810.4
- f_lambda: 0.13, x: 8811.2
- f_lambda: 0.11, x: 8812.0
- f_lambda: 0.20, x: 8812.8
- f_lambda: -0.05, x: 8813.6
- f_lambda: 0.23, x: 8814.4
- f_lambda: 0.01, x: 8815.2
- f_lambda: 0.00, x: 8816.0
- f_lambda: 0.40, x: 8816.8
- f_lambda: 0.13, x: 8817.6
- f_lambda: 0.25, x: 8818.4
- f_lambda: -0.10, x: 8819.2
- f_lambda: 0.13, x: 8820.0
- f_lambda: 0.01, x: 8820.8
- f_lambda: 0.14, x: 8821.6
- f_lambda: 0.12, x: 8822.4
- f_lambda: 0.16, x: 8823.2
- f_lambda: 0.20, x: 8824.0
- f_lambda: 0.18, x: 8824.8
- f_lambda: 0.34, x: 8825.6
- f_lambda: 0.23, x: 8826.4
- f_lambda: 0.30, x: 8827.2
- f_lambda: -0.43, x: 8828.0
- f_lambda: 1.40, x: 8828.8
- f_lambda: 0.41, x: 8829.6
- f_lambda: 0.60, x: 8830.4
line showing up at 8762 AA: H-beta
